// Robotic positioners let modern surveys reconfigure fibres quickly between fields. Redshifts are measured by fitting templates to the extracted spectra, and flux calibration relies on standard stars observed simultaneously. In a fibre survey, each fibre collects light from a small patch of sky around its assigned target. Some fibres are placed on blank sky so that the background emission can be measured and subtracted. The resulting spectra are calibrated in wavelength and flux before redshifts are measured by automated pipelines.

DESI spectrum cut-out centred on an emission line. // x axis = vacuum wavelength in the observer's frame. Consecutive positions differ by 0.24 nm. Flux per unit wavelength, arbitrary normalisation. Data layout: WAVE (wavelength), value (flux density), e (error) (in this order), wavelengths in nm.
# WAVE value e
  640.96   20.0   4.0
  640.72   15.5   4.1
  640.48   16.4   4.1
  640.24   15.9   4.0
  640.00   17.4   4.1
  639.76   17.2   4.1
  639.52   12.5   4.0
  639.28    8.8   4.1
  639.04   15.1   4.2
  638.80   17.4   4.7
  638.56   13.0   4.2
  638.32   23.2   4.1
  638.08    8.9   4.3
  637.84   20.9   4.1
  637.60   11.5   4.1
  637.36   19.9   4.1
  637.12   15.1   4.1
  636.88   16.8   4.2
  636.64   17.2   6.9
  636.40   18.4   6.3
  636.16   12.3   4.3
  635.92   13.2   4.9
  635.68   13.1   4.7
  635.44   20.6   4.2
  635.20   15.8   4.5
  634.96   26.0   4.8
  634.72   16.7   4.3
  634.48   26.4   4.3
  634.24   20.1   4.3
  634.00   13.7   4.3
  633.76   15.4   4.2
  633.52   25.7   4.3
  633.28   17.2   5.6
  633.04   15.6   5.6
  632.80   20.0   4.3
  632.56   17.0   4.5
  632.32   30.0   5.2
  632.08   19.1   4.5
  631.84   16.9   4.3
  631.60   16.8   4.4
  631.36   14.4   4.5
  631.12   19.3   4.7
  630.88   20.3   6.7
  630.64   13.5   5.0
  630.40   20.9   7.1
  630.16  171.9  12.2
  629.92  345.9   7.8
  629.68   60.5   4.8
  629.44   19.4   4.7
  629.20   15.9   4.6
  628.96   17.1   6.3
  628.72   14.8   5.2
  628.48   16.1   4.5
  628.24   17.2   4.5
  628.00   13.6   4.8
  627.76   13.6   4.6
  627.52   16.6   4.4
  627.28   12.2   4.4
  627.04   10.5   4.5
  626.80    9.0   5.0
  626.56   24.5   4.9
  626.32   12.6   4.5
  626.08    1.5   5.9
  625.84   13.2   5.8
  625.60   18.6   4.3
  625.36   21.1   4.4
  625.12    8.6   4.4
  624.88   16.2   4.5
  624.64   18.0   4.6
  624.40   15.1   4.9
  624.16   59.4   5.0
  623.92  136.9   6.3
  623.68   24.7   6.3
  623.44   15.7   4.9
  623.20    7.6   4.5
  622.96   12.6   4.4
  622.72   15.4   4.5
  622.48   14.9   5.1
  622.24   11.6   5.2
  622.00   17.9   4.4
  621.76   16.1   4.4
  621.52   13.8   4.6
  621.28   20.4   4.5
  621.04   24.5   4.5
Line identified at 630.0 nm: [O III] 5007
